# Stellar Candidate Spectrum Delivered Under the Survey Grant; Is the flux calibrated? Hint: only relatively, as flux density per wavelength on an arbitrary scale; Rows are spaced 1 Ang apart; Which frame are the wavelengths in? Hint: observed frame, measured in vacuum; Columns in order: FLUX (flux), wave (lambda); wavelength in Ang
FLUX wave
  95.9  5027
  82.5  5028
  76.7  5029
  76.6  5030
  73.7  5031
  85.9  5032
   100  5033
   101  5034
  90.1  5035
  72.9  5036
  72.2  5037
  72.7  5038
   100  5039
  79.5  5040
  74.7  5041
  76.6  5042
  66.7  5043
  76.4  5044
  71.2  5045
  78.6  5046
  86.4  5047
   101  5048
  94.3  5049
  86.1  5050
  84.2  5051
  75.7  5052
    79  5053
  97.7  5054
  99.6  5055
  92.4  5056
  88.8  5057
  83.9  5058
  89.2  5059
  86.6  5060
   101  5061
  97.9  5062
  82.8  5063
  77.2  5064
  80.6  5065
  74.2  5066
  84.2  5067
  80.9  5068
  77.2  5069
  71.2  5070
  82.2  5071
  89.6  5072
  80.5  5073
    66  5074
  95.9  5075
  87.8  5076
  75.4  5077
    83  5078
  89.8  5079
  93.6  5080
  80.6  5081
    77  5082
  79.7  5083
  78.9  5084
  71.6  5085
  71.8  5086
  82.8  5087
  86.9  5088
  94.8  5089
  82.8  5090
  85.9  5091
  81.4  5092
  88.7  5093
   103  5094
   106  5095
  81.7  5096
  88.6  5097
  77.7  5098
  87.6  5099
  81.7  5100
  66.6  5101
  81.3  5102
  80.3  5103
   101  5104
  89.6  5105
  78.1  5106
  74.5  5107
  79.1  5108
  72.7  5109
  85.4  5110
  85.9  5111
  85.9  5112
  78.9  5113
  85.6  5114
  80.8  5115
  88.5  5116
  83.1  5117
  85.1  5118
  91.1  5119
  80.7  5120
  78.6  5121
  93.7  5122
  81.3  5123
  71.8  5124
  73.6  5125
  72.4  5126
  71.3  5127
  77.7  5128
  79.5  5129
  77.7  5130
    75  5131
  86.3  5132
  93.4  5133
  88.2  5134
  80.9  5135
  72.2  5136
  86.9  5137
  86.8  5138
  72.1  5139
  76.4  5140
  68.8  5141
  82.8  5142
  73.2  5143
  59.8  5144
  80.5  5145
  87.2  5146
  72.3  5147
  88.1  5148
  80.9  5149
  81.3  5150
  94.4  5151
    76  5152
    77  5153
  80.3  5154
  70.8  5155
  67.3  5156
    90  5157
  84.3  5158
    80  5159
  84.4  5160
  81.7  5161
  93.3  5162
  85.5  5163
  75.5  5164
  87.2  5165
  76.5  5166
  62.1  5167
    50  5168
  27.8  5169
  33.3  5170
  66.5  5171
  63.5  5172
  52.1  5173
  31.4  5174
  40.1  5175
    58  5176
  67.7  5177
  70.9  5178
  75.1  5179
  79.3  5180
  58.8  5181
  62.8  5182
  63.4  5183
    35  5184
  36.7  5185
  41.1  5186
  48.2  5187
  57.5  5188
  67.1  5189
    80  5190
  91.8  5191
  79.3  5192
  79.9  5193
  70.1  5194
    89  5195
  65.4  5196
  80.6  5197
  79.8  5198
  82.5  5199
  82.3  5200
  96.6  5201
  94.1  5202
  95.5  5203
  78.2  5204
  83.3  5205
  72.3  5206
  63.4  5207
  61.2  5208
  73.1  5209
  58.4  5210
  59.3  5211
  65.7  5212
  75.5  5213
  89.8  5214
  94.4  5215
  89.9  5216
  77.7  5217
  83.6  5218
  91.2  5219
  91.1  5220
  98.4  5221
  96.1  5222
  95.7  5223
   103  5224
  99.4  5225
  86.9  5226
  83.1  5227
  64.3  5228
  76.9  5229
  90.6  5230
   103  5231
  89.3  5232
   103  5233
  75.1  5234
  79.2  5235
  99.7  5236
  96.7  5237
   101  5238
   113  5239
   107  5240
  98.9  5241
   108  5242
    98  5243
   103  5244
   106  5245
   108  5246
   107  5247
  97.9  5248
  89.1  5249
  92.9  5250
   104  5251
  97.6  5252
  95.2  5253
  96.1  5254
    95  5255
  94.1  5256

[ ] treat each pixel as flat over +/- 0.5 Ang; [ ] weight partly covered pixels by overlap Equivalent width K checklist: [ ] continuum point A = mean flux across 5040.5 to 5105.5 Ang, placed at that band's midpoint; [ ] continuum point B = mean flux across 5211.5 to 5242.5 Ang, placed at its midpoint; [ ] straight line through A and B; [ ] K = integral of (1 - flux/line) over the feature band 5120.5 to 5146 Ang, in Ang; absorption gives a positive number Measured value 2.4 Ang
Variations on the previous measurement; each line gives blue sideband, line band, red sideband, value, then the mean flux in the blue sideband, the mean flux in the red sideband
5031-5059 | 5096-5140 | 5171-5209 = -2.91 Ang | 84.6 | 68.5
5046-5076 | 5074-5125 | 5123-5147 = -1.23 Ang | 85.7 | 78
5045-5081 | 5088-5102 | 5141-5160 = -0.58 Ang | 85.3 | 79.1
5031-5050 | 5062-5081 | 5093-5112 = 0.39 Ang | 83.2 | 84.6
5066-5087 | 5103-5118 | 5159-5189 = -1.93 Ang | 80.7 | 61.3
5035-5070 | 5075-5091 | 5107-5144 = -0.15 Ang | 83.5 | 80.3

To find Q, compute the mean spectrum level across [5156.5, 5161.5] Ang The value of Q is 84.1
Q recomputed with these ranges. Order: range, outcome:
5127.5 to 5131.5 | 77.5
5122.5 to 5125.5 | 75.6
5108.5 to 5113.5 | 81.8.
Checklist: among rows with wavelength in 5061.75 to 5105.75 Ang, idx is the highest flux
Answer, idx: 106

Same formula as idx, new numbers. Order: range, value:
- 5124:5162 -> 94.4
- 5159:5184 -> 93.3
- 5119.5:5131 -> 93.7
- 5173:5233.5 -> 103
